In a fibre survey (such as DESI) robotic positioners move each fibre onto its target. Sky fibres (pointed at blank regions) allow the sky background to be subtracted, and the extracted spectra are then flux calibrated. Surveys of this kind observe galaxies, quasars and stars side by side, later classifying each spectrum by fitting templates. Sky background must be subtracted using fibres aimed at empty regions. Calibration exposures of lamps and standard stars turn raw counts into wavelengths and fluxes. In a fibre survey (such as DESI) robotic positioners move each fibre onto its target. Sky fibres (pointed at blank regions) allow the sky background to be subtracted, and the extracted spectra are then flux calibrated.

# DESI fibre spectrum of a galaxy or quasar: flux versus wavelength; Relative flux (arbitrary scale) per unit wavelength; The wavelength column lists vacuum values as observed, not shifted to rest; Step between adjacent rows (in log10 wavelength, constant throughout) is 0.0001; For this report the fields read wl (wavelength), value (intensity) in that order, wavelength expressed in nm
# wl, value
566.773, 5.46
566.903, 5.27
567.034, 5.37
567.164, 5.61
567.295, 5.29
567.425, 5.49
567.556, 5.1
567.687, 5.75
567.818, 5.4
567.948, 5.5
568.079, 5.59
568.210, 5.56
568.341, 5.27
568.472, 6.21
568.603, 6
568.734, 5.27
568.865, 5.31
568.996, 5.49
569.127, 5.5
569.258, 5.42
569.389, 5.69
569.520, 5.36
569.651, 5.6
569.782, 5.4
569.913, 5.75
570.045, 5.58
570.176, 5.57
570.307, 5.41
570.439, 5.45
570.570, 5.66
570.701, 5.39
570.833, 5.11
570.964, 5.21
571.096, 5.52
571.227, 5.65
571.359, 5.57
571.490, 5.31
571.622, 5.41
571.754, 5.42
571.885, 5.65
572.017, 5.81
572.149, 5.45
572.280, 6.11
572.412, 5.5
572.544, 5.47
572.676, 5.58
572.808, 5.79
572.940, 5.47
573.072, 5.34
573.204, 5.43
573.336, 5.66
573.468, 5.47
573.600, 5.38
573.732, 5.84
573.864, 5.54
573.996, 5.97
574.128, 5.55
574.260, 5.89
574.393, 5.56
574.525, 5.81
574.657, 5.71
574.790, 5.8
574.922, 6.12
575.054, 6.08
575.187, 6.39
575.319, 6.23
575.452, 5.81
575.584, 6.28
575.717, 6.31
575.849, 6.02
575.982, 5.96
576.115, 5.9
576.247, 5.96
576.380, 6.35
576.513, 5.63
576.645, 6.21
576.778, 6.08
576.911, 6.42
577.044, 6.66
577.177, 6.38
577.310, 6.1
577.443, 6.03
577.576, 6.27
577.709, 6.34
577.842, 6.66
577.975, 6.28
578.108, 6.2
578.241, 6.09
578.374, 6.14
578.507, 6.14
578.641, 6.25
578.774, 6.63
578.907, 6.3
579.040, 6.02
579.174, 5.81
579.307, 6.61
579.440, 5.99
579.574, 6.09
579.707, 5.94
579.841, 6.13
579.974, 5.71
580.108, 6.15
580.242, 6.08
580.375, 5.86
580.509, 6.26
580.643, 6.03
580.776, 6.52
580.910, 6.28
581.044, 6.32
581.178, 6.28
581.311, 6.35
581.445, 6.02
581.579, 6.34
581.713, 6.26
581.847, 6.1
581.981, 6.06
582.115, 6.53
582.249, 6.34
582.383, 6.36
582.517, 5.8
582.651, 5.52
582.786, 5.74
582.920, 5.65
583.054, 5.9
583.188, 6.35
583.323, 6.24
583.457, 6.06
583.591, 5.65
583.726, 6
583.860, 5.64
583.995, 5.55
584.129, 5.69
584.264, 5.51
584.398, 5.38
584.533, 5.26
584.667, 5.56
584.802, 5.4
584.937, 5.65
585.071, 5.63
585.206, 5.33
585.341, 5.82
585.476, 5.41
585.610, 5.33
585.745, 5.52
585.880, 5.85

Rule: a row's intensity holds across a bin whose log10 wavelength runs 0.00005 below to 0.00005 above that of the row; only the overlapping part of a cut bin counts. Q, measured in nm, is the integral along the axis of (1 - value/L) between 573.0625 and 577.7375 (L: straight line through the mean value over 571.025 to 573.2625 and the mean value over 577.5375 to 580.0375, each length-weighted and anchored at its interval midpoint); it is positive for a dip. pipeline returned -0.07 nm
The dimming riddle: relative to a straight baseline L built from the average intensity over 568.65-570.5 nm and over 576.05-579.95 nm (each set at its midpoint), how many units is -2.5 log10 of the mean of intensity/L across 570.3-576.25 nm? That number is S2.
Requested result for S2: 0.02 mag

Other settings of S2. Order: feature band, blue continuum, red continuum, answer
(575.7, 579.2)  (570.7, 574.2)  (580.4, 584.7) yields -0.078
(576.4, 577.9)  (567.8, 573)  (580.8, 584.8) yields -0.088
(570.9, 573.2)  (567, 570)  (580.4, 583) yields 0.028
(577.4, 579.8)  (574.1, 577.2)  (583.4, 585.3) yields -0.057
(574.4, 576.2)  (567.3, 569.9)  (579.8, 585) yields -0.052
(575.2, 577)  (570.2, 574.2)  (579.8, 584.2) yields -0.066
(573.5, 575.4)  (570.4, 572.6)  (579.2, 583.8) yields -0.029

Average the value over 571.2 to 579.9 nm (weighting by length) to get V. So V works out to 5.94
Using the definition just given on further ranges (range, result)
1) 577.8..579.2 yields 6.23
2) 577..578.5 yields 6.28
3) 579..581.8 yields 6.15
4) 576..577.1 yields 6.14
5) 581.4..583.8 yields 6.05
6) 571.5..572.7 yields 5.59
